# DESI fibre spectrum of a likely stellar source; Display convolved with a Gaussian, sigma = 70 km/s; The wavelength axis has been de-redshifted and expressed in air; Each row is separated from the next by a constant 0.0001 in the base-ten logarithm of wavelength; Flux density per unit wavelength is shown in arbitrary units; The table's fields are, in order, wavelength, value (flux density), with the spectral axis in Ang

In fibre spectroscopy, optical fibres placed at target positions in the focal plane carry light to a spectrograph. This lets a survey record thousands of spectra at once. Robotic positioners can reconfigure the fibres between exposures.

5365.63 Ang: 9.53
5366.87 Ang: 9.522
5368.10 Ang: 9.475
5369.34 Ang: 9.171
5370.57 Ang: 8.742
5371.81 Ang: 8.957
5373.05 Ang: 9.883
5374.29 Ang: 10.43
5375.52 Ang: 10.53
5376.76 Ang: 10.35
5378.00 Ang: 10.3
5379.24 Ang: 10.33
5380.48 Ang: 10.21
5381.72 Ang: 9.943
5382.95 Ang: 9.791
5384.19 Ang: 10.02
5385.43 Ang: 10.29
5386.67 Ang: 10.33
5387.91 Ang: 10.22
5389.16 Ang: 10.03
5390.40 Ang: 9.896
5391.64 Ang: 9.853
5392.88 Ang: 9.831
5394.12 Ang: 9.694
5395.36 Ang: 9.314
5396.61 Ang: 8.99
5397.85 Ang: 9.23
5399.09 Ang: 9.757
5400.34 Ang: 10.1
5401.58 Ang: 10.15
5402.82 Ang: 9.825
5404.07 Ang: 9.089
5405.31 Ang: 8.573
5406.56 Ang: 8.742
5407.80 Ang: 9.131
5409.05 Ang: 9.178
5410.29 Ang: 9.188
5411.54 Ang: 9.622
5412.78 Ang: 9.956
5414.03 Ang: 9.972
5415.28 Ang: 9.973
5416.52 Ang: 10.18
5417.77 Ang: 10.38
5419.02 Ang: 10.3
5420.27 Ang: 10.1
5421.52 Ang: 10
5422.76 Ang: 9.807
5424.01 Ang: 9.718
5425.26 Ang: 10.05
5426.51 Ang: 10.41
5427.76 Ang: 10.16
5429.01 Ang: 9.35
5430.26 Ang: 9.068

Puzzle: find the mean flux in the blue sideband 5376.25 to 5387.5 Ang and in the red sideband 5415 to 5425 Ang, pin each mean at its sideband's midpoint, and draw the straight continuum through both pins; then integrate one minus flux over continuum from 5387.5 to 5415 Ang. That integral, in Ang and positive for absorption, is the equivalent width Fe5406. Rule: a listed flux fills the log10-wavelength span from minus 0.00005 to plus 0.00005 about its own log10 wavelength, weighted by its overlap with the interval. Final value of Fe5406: 1.52 Ang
